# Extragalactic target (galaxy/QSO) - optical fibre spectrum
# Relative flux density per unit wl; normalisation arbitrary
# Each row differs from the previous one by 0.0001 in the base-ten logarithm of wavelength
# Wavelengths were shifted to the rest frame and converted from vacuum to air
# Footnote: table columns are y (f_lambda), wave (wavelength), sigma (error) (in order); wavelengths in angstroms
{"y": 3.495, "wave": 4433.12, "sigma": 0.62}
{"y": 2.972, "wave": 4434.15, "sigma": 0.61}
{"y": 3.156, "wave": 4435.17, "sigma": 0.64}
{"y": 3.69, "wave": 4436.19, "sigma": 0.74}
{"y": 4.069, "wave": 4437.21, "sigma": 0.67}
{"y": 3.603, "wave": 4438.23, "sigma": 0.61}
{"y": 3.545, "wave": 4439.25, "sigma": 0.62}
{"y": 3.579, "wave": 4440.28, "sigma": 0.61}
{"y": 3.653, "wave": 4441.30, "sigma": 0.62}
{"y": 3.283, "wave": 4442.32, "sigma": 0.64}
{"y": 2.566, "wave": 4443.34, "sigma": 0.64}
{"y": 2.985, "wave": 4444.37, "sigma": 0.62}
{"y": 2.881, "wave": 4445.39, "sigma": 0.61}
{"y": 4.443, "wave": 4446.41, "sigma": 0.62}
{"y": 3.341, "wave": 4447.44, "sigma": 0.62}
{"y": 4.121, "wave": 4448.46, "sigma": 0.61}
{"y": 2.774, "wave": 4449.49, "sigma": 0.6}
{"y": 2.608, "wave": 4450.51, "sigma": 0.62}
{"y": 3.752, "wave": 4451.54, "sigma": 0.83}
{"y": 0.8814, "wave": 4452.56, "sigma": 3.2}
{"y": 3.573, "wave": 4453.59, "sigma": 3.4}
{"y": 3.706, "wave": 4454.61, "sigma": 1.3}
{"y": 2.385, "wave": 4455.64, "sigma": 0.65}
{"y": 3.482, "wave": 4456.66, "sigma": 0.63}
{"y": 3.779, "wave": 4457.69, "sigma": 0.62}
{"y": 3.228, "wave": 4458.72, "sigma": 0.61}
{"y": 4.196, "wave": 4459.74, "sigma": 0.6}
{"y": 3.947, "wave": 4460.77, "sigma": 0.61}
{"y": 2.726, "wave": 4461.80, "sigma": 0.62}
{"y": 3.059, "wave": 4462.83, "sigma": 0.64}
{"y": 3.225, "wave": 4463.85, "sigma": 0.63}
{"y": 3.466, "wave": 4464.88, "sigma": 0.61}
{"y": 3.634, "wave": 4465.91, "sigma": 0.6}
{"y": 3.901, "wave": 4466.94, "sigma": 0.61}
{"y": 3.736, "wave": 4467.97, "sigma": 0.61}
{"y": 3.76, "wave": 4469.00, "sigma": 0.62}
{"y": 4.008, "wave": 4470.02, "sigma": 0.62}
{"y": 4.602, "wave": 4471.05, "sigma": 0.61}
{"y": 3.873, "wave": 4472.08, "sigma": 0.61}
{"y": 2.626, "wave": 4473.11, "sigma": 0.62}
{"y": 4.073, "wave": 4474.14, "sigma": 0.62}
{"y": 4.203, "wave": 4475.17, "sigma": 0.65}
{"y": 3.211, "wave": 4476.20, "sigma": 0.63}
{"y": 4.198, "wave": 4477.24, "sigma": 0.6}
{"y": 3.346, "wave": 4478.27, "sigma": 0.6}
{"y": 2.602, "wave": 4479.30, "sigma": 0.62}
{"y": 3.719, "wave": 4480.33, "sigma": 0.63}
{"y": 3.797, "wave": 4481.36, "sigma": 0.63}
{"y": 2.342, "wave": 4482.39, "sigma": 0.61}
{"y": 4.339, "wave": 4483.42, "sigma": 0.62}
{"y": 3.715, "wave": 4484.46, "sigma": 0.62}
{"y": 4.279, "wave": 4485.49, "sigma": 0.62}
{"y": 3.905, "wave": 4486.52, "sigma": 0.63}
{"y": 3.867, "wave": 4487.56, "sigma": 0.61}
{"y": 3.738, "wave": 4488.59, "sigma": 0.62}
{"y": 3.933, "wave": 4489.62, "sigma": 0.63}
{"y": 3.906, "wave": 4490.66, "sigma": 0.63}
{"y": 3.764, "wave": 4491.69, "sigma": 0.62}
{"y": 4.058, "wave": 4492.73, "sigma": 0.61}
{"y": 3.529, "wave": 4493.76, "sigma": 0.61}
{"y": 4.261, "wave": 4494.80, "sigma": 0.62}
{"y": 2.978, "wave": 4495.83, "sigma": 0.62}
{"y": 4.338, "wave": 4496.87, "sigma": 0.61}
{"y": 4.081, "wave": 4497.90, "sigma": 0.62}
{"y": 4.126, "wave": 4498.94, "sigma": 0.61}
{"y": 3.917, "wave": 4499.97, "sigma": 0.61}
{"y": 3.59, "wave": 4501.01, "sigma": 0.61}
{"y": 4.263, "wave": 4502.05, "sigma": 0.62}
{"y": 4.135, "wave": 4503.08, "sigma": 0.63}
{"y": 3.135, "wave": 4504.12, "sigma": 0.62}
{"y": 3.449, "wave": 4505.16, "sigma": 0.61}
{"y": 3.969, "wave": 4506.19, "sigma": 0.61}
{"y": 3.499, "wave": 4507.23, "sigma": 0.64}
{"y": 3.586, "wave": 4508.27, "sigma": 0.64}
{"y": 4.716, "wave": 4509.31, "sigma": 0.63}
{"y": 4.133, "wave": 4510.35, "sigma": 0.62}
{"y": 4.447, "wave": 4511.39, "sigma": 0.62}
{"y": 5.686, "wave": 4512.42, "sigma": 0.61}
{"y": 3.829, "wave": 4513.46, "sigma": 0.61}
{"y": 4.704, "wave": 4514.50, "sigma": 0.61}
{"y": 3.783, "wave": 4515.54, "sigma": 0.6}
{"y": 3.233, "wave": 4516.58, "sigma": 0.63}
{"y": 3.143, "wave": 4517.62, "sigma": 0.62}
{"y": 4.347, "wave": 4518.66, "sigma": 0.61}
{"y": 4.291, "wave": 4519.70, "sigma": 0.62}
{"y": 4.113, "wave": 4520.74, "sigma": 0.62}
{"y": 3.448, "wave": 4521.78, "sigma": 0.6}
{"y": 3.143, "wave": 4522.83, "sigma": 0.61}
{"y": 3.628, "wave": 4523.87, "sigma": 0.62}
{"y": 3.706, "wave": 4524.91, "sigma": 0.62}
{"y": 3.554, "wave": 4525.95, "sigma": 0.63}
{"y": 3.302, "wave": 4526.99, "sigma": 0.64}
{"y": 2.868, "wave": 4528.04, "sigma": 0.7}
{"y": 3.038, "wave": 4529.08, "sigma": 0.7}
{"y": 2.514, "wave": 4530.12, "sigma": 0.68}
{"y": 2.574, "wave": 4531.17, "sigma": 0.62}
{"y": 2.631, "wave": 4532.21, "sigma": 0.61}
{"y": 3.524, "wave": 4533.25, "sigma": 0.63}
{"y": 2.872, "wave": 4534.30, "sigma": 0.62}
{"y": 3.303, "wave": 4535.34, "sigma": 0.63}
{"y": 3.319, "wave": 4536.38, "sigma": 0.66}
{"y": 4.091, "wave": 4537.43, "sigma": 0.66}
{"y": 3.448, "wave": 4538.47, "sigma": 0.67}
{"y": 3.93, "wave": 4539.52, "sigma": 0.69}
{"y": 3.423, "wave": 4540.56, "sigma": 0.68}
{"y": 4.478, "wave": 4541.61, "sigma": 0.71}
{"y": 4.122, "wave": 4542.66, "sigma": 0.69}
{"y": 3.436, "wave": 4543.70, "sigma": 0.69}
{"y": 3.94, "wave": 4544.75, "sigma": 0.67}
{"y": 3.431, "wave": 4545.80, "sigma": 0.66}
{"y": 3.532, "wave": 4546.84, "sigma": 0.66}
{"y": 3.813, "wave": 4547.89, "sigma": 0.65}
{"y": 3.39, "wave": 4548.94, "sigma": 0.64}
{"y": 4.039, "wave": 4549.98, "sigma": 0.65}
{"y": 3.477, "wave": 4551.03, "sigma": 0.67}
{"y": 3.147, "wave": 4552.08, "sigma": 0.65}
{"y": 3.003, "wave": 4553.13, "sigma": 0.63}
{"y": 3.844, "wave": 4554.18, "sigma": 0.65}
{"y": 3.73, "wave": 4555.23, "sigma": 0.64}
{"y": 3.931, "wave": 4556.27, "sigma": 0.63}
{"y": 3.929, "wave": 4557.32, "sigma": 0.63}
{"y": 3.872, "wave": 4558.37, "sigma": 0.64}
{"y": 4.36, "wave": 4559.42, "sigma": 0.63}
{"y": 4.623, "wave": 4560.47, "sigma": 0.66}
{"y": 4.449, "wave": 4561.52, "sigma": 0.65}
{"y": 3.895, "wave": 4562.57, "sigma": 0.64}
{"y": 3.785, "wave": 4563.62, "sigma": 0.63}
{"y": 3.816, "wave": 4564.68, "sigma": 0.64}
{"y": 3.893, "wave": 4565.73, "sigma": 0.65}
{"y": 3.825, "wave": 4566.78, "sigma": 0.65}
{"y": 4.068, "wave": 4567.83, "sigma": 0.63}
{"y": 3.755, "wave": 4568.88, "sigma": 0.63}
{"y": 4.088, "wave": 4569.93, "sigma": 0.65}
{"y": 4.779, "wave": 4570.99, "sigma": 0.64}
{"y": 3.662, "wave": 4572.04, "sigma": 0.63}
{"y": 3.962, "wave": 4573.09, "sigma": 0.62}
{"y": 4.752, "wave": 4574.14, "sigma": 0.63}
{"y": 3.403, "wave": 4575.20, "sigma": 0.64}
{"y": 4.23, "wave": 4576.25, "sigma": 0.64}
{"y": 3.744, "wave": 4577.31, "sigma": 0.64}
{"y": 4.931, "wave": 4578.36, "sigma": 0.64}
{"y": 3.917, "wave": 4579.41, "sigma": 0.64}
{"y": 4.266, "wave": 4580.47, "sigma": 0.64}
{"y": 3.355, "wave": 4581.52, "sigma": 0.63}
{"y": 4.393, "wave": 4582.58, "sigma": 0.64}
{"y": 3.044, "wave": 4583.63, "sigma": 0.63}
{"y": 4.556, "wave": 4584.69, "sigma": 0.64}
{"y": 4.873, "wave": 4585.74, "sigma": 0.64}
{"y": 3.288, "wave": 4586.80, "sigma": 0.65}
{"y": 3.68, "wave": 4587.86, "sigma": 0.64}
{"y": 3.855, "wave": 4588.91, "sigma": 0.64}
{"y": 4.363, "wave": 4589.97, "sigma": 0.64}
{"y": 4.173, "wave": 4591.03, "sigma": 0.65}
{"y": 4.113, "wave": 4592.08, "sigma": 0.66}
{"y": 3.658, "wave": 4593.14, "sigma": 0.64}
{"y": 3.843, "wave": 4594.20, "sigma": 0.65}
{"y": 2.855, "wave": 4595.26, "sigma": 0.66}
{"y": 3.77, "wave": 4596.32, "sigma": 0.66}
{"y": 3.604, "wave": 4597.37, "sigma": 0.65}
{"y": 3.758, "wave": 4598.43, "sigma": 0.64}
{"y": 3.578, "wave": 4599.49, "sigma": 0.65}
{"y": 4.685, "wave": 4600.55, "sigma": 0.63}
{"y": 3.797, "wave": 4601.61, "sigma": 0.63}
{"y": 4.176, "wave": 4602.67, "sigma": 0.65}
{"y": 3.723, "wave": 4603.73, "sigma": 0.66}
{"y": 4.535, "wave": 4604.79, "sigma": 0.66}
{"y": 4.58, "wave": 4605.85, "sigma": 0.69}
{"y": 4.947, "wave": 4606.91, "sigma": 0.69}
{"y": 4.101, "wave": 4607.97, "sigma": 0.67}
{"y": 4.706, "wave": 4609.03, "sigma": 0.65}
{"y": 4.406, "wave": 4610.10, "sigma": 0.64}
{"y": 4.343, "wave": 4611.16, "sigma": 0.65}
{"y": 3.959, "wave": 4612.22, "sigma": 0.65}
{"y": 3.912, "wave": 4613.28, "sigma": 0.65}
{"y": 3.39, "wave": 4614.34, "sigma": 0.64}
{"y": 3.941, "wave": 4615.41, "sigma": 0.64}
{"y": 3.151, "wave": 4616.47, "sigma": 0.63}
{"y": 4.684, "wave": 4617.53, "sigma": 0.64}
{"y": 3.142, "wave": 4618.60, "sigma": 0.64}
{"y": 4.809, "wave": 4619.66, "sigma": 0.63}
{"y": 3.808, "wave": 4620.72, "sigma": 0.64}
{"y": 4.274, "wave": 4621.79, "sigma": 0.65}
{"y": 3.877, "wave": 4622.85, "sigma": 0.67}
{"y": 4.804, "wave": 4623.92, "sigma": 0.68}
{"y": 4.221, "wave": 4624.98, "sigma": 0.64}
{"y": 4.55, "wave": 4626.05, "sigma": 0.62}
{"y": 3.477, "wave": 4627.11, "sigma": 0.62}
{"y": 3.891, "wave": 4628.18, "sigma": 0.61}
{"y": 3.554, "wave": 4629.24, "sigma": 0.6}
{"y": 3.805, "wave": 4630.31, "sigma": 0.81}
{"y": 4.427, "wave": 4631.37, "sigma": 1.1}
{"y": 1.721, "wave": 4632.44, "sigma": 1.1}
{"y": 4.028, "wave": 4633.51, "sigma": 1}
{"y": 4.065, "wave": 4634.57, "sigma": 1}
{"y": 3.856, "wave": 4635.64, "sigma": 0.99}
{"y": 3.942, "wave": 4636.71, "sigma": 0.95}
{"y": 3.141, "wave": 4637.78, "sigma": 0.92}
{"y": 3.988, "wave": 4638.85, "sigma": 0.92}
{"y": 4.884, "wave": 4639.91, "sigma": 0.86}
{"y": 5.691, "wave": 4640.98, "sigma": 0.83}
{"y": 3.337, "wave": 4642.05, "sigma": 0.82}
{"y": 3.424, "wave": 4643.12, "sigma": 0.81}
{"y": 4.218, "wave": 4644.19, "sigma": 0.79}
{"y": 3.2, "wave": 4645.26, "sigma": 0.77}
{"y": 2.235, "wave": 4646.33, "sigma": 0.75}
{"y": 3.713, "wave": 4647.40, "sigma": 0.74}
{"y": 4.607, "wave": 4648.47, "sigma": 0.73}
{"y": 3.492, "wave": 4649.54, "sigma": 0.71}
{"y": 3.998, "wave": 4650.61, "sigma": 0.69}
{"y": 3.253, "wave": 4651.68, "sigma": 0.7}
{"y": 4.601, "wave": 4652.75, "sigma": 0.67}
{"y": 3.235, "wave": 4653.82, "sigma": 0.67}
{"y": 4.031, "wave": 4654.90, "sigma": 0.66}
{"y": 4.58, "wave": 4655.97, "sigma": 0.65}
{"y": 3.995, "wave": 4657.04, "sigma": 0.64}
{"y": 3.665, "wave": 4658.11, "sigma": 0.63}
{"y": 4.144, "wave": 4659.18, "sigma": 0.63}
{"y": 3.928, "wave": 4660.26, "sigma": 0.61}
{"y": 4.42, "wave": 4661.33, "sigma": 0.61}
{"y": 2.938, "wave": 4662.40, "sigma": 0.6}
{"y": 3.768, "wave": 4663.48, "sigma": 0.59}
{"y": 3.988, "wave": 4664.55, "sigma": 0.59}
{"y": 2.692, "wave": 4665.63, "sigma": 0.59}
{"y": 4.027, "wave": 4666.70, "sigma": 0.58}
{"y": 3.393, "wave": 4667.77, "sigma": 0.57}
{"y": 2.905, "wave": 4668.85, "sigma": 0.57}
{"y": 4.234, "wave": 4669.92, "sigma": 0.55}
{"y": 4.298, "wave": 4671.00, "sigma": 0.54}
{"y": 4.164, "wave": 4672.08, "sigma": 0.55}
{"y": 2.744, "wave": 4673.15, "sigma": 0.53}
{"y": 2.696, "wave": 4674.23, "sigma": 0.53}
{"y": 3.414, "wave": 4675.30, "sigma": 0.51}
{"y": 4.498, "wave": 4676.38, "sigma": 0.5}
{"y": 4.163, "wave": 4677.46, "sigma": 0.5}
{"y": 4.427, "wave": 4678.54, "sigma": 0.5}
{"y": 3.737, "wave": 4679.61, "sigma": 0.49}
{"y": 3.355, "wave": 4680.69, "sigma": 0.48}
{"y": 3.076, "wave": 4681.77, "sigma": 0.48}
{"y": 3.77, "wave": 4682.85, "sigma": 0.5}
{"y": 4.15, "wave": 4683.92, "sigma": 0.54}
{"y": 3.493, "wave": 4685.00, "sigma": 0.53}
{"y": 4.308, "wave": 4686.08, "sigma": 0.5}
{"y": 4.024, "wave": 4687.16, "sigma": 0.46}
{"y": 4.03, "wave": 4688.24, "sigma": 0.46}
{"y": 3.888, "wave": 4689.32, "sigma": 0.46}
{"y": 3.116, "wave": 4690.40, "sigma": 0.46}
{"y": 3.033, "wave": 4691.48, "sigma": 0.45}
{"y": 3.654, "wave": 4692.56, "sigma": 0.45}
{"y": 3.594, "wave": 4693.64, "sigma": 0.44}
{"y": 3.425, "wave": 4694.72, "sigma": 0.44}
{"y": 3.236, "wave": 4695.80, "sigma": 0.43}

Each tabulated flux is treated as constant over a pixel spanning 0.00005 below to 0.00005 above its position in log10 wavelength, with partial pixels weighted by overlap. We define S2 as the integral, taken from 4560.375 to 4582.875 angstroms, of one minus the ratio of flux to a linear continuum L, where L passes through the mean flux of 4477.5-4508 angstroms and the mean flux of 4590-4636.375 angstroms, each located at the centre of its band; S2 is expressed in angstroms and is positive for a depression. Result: -0.9 angstroms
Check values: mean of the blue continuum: 3.75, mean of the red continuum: 3.97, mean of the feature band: 4.06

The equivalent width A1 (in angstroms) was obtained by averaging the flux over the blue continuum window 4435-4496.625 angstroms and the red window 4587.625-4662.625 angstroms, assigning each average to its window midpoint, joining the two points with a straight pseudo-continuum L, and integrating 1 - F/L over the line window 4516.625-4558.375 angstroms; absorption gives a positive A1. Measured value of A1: 2.1 angstroms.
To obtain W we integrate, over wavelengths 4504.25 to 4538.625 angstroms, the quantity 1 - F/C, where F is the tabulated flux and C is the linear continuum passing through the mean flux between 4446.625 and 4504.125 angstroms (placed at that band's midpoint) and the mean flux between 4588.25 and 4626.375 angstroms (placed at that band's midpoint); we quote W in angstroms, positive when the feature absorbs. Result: 1.2 angstroms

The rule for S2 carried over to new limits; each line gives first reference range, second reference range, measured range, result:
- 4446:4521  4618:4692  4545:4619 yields -3.6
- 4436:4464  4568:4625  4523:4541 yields 2.2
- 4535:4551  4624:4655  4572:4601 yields -1.4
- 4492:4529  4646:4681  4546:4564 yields 0.1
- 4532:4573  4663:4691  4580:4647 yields -3.6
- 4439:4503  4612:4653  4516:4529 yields 0.4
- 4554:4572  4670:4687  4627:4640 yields 0.5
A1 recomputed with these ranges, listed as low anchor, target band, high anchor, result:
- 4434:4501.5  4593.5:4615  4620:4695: -1.8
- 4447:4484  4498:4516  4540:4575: -2.0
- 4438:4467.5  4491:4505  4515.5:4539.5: -2.0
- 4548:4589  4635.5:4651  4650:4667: 0.0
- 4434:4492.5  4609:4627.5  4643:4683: -2.0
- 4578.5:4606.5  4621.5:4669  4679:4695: -0.5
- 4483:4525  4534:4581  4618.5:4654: 0.4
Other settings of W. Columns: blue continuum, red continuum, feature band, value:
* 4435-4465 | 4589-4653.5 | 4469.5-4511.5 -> -4.0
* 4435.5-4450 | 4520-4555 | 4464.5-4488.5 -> -1.7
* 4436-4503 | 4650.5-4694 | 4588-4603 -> -0.7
